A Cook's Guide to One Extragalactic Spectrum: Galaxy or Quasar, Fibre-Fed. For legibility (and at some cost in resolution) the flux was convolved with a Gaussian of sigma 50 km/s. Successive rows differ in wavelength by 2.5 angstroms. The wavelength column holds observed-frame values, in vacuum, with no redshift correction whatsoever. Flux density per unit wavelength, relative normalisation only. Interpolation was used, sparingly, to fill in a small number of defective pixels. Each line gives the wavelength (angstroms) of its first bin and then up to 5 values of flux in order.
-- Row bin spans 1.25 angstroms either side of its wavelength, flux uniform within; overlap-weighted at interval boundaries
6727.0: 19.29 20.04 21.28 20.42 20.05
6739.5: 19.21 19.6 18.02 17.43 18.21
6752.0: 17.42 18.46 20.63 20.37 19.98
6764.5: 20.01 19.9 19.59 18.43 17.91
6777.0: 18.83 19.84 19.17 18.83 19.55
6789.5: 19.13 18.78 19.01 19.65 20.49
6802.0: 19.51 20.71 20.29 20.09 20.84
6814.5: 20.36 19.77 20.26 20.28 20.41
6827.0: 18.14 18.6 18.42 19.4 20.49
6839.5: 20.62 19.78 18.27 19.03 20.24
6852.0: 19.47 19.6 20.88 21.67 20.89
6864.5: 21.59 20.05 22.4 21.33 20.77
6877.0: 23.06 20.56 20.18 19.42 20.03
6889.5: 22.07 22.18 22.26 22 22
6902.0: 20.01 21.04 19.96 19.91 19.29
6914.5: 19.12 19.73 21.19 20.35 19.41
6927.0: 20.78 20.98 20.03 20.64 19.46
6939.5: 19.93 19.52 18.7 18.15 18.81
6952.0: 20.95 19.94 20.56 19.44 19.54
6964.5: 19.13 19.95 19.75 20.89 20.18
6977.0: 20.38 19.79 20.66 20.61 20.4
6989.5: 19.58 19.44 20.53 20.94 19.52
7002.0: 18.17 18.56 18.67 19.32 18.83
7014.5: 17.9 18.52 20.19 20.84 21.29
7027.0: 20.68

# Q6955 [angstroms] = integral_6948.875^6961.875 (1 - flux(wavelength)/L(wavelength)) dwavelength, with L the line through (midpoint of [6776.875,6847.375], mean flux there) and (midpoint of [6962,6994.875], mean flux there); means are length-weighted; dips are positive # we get 0.03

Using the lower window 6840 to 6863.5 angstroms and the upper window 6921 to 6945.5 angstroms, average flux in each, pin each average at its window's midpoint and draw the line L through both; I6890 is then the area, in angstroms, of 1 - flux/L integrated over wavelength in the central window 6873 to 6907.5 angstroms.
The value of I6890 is -2.0 angstroms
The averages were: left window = 20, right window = 20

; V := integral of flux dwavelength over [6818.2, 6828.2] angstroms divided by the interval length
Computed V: 19.8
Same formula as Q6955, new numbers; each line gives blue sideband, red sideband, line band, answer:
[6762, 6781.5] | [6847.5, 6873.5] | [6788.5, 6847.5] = 1.02 angstroms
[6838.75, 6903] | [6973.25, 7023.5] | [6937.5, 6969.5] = 0.80 angstroms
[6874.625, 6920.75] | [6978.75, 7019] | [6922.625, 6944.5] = 0.32 angstroms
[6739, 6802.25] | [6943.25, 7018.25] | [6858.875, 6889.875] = -2.68 angstroms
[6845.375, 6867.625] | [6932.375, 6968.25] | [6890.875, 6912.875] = -1.07 angstroms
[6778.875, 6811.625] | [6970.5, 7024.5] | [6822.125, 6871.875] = -0.91 angstroms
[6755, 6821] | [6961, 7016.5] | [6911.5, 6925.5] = -0.16 angstroms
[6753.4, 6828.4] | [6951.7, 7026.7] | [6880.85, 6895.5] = -0.95 angstroms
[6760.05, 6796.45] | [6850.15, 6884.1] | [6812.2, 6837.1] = 0.60 angstroms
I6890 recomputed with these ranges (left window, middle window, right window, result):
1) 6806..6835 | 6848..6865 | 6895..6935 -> -0.5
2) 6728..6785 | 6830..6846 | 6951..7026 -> 0.0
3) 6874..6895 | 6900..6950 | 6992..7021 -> 1.5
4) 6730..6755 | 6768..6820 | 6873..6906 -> 0.6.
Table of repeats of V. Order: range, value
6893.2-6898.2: 22.1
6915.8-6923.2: 20.4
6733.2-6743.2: 19.8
